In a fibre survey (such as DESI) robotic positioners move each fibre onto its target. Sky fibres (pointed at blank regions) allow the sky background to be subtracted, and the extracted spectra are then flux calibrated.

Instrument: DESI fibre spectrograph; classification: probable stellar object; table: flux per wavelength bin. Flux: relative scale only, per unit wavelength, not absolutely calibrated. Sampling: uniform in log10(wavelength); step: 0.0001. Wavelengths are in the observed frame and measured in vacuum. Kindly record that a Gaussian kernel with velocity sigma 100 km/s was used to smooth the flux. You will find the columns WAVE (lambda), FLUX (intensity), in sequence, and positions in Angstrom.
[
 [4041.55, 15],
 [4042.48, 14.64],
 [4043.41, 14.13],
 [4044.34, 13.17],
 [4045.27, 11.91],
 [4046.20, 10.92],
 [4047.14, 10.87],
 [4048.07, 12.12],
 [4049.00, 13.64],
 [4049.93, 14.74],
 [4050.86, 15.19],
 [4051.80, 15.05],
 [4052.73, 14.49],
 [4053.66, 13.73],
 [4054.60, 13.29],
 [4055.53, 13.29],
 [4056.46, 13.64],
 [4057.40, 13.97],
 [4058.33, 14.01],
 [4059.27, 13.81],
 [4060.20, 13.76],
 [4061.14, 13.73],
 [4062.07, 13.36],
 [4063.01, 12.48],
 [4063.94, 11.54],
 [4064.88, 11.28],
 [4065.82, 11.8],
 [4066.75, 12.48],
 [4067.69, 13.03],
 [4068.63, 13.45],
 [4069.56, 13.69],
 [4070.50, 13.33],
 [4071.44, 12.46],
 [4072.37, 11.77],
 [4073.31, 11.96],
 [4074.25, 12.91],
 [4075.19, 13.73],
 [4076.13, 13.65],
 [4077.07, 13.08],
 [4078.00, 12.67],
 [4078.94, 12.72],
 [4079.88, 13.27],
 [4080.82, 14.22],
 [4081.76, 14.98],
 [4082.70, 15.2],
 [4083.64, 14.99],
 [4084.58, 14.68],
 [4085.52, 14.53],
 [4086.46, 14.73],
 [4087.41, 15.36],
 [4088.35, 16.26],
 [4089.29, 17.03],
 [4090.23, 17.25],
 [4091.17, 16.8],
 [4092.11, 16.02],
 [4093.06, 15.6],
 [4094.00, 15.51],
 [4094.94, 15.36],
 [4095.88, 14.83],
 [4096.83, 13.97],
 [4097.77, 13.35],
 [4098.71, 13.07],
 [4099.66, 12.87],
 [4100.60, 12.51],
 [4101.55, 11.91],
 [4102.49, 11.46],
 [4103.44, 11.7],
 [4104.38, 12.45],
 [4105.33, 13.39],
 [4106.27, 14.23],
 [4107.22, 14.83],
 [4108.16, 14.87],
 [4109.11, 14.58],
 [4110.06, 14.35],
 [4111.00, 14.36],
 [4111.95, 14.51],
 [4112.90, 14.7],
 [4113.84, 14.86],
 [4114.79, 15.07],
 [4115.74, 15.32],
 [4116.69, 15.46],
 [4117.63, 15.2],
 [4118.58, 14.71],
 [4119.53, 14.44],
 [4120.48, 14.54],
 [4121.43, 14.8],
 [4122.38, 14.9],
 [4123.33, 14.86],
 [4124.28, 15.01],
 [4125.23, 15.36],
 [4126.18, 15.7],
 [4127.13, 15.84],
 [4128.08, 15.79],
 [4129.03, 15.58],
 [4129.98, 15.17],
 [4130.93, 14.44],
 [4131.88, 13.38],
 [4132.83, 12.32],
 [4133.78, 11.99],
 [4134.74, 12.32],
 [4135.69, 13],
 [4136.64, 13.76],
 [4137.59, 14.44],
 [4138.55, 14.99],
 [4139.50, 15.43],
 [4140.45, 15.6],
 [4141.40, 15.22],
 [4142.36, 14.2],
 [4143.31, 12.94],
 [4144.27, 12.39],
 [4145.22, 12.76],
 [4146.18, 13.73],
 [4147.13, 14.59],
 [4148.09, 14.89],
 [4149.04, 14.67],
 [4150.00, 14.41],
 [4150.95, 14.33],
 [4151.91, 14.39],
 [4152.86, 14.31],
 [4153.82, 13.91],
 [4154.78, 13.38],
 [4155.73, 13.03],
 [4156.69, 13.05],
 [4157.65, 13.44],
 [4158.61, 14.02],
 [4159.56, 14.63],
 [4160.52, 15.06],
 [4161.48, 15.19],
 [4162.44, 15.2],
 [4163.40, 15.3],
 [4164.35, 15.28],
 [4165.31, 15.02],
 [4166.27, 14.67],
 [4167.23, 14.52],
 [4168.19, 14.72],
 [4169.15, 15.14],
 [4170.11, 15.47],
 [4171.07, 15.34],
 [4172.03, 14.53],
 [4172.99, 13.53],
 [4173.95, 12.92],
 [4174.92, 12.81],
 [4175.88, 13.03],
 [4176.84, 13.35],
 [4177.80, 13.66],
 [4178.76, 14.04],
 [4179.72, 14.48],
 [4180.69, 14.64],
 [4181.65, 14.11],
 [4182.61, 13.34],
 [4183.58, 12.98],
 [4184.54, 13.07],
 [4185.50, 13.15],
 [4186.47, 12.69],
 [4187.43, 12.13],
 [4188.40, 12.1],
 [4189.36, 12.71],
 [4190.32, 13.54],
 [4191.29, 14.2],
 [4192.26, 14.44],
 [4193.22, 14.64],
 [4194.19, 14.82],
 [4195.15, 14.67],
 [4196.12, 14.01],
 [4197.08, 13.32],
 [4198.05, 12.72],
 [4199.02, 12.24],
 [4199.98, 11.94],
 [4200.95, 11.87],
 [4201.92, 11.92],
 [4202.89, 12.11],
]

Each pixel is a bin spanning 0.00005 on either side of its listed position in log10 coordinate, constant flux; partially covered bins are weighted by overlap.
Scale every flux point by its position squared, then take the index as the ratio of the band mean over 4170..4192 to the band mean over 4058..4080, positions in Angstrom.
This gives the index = 1.1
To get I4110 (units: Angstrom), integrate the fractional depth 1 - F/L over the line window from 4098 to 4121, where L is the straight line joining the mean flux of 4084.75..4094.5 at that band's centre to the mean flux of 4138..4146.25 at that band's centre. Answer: 1.9 Angstrom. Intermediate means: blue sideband 15.9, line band 14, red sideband 14.2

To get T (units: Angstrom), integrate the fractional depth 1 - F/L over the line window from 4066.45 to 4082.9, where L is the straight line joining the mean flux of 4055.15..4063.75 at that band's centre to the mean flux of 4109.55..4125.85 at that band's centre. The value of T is 0.74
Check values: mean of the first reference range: 13.5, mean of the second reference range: 14.9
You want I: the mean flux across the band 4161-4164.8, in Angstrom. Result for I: 15.3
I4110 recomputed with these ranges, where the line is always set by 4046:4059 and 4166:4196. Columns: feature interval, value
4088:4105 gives -0.8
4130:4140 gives 0.0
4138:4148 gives -0.3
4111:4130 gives -1.9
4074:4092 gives -1.4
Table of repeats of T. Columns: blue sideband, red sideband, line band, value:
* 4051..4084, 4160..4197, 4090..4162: -3.0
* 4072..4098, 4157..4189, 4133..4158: 0.6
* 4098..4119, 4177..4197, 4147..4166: -0.9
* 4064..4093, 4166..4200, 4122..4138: -0.6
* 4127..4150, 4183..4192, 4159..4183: -1.9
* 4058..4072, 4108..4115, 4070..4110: -0.6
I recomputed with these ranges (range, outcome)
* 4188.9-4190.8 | 13.2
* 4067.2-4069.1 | 13.2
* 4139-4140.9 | 15.6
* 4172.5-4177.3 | 13.1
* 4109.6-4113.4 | 14.5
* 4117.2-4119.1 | 14.9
